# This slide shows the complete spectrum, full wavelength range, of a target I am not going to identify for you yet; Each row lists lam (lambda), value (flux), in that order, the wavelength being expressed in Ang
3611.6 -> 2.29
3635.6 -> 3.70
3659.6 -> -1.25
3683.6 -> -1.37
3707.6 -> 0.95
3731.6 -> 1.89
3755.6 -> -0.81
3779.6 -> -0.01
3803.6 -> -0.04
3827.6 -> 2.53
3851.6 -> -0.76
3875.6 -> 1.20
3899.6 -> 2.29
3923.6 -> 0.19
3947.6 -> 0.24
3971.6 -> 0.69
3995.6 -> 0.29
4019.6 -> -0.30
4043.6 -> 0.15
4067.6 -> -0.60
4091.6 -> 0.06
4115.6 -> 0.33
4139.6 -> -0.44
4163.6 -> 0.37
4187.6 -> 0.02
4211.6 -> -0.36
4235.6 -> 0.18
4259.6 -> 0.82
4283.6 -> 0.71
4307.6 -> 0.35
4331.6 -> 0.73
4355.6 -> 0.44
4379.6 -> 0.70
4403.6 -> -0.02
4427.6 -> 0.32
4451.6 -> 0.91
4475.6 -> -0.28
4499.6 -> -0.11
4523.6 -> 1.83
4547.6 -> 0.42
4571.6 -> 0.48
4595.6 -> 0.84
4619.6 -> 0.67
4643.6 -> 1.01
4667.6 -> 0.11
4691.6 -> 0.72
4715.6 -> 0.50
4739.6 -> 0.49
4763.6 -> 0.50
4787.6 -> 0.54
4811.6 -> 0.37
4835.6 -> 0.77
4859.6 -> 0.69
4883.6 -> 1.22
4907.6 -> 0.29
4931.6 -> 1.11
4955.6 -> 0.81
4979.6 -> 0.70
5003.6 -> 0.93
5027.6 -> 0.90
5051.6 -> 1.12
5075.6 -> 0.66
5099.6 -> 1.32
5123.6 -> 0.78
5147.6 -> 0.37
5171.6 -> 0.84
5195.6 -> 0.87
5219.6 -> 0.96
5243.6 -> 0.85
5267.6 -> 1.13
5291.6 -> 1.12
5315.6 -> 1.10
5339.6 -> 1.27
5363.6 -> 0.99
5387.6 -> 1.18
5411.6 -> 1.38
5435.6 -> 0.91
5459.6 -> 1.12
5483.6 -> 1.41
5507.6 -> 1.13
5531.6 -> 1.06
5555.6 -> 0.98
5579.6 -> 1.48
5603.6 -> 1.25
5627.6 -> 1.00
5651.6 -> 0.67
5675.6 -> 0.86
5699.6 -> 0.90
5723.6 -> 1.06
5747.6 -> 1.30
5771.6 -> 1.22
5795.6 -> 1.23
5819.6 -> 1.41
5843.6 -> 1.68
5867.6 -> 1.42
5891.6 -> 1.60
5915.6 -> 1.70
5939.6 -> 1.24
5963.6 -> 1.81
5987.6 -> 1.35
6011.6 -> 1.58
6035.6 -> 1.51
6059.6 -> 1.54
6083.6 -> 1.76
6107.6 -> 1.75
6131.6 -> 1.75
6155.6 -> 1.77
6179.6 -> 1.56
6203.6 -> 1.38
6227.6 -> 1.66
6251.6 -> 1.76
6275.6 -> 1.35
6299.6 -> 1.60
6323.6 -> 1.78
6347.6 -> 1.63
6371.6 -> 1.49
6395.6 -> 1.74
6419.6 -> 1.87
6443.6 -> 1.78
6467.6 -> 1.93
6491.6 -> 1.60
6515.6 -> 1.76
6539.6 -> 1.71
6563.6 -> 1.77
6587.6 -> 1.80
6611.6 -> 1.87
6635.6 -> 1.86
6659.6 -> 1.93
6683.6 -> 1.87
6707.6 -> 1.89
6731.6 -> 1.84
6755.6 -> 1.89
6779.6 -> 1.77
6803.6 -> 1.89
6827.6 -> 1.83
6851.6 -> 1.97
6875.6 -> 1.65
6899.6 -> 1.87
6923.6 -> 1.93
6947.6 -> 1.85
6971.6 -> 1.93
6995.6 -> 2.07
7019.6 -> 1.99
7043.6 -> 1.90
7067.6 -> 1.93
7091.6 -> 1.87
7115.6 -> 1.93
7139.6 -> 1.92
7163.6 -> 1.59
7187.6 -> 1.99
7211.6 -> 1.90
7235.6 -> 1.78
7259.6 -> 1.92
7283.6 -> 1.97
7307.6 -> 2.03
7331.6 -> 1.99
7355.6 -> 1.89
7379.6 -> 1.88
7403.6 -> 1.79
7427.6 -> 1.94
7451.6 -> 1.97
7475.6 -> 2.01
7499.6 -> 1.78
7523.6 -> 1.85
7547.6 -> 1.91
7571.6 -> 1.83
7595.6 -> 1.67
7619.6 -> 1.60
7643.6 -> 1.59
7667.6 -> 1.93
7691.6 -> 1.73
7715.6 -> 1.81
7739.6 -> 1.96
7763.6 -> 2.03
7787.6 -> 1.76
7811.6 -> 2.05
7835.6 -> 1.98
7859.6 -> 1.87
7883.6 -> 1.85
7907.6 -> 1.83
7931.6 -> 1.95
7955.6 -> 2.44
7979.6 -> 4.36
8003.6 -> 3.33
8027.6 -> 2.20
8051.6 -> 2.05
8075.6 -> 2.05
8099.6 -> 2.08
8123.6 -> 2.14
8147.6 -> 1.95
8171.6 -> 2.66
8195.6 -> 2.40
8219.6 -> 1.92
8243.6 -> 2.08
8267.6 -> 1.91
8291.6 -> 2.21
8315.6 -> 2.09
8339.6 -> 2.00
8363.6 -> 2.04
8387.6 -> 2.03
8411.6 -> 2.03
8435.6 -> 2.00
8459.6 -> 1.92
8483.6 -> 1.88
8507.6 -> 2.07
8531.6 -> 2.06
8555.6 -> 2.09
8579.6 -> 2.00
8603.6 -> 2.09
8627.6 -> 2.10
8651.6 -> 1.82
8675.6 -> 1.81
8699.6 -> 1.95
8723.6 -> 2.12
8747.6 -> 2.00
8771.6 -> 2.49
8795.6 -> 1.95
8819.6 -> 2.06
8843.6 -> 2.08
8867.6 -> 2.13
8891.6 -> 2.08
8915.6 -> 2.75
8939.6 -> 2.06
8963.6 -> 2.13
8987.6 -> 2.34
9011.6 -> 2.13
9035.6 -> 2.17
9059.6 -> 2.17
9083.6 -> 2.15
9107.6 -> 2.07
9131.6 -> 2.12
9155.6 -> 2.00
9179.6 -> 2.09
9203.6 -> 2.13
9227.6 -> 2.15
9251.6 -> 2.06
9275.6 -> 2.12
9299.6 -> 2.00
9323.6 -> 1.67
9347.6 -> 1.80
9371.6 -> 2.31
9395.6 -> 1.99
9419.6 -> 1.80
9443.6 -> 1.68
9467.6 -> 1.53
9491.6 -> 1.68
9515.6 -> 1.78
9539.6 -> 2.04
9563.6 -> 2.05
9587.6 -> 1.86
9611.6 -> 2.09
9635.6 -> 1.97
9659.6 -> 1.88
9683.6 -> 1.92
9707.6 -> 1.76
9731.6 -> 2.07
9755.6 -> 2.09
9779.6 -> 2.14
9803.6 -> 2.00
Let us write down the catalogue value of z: 0.22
